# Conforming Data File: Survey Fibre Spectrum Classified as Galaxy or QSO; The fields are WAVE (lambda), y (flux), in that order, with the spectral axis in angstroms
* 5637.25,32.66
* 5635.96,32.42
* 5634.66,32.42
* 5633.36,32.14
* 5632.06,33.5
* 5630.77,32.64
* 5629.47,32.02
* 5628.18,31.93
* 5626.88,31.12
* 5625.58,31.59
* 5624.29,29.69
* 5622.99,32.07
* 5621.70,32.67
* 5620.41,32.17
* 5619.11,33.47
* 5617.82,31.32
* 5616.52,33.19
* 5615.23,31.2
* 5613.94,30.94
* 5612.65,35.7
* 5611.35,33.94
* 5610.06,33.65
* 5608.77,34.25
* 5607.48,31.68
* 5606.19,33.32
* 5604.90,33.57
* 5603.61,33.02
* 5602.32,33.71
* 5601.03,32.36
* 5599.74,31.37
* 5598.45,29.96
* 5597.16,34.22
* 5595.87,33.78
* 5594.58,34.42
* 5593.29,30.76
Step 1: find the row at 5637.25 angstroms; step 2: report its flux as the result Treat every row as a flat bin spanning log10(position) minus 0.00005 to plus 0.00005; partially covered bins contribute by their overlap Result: 32.66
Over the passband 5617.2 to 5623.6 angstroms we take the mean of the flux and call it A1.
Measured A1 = 32.4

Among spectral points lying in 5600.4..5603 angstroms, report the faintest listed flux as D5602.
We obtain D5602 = 32.36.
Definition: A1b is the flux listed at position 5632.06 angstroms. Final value 33.5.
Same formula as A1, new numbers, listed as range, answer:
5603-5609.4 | 33.2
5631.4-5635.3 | 32.7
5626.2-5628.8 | 31.4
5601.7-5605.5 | 33.4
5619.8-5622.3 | 32.5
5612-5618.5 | 32.5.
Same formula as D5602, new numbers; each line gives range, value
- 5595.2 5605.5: 29.96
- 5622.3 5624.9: 29.69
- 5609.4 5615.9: 30.94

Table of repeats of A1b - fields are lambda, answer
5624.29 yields 29.69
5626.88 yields 31.12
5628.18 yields 31.93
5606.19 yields 33.32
